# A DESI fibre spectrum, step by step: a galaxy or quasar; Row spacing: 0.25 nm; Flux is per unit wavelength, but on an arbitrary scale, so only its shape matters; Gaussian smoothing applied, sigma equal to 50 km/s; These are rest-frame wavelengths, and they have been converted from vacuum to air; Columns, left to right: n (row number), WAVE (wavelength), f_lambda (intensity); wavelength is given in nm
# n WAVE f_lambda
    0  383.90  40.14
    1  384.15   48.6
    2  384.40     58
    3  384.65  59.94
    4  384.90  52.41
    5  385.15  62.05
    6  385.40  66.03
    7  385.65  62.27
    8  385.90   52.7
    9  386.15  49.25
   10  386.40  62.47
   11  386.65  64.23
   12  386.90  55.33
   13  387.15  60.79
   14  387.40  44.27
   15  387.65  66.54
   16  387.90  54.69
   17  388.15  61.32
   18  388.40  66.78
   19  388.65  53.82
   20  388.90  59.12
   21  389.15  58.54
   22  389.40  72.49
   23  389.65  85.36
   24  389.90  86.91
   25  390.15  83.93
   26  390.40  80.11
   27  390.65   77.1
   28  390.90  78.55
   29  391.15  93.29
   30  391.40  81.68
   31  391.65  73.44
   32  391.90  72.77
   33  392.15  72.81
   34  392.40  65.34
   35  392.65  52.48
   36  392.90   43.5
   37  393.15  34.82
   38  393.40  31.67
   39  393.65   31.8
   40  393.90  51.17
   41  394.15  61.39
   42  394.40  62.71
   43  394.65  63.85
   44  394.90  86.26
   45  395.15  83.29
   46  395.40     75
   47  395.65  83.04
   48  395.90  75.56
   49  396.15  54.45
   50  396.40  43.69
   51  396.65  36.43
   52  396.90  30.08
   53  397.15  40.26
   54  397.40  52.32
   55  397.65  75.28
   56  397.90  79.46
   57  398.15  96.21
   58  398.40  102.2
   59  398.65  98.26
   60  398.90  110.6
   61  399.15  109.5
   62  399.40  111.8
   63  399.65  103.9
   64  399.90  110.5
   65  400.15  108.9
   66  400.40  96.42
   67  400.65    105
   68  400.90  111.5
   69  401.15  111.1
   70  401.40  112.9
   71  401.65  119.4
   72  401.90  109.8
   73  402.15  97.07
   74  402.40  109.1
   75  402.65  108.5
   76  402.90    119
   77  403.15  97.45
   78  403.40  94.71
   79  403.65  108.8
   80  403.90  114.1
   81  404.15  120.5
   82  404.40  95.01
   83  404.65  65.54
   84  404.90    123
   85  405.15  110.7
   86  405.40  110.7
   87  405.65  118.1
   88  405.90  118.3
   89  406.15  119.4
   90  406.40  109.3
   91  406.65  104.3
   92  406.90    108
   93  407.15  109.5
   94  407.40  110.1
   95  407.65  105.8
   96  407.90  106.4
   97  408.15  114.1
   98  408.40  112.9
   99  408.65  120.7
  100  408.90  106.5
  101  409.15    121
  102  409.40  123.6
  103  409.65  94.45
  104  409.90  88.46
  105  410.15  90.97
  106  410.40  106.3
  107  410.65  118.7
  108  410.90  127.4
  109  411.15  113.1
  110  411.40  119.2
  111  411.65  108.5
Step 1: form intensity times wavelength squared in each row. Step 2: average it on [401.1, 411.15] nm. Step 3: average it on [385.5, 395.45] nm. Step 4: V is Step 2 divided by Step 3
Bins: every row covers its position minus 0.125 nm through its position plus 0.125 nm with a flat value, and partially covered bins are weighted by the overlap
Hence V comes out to 1.8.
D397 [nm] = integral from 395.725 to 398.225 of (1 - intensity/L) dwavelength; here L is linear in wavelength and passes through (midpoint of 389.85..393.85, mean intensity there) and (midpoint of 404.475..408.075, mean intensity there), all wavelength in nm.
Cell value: 0.707 nm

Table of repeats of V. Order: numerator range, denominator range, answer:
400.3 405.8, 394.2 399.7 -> 1.46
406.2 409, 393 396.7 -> 2.00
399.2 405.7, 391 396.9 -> 1.82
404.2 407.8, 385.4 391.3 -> 1.77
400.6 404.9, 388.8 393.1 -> 1.56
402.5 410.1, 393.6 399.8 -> 1.55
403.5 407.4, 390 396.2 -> 1.73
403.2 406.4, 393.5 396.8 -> 1.84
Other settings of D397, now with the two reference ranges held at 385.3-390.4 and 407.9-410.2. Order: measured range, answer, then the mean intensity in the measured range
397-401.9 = -0.49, 97.6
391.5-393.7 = 0.57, 54.2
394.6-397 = 0.50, 63.5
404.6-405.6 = -0.06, 106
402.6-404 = -0.15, 107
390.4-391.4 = -0.17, 82.5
